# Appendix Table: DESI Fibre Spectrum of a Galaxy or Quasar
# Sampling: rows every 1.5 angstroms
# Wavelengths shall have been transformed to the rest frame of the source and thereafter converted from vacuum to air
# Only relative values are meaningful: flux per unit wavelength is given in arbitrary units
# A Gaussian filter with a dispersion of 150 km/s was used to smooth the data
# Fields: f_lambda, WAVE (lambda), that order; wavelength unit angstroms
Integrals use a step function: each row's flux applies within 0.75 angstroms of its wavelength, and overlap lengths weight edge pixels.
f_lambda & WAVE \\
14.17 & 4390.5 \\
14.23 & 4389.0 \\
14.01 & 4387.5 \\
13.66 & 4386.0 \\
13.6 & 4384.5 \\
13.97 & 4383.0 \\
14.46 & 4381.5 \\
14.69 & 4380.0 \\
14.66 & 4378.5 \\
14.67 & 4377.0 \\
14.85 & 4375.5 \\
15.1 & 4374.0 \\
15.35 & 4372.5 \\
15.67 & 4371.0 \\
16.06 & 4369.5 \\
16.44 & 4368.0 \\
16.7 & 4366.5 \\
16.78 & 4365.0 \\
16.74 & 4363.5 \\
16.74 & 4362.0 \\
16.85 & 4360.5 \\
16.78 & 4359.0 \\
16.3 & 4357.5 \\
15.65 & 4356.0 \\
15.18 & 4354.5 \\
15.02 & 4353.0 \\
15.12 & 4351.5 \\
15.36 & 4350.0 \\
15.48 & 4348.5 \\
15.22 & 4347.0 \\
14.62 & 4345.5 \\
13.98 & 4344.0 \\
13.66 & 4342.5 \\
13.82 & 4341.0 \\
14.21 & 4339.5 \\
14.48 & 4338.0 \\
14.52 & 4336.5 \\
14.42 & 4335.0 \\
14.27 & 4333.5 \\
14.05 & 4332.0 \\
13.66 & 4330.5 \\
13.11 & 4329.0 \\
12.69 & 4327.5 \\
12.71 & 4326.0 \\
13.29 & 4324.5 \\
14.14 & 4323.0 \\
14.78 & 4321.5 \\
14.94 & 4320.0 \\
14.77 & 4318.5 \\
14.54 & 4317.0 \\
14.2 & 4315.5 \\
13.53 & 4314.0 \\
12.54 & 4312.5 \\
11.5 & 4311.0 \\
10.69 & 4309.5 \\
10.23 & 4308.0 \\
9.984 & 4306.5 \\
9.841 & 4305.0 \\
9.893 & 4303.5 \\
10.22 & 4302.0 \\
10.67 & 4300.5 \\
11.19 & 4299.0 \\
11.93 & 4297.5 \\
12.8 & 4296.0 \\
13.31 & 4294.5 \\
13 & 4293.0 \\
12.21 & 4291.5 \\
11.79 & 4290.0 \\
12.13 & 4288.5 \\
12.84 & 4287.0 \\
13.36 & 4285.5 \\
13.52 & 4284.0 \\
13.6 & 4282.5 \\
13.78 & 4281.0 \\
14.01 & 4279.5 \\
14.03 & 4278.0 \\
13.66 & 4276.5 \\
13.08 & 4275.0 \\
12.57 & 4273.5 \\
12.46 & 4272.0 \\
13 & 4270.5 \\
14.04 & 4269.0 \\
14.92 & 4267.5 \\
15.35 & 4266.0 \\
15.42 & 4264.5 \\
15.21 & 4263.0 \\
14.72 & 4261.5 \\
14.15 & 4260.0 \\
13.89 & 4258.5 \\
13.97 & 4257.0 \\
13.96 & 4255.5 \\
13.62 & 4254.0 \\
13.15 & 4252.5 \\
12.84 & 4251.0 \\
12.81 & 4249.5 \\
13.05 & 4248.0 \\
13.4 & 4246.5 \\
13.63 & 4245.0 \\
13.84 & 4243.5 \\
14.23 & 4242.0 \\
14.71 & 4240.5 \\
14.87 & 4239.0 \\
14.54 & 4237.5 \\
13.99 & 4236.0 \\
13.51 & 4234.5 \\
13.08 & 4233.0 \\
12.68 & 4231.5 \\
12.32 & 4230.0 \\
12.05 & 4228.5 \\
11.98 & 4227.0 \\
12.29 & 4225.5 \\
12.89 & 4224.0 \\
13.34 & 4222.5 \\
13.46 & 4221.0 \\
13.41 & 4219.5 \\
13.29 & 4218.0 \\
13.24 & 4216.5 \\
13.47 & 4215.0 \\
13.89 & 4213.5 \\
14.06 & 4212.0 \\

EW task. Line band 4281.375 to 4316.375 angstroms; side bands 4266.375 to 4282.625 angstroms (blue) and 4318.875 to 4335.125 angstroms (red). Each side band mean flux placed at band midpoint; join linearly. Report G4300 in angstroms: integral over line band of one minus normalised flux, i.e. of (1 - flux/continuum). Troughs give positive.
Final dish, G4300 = 4.38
